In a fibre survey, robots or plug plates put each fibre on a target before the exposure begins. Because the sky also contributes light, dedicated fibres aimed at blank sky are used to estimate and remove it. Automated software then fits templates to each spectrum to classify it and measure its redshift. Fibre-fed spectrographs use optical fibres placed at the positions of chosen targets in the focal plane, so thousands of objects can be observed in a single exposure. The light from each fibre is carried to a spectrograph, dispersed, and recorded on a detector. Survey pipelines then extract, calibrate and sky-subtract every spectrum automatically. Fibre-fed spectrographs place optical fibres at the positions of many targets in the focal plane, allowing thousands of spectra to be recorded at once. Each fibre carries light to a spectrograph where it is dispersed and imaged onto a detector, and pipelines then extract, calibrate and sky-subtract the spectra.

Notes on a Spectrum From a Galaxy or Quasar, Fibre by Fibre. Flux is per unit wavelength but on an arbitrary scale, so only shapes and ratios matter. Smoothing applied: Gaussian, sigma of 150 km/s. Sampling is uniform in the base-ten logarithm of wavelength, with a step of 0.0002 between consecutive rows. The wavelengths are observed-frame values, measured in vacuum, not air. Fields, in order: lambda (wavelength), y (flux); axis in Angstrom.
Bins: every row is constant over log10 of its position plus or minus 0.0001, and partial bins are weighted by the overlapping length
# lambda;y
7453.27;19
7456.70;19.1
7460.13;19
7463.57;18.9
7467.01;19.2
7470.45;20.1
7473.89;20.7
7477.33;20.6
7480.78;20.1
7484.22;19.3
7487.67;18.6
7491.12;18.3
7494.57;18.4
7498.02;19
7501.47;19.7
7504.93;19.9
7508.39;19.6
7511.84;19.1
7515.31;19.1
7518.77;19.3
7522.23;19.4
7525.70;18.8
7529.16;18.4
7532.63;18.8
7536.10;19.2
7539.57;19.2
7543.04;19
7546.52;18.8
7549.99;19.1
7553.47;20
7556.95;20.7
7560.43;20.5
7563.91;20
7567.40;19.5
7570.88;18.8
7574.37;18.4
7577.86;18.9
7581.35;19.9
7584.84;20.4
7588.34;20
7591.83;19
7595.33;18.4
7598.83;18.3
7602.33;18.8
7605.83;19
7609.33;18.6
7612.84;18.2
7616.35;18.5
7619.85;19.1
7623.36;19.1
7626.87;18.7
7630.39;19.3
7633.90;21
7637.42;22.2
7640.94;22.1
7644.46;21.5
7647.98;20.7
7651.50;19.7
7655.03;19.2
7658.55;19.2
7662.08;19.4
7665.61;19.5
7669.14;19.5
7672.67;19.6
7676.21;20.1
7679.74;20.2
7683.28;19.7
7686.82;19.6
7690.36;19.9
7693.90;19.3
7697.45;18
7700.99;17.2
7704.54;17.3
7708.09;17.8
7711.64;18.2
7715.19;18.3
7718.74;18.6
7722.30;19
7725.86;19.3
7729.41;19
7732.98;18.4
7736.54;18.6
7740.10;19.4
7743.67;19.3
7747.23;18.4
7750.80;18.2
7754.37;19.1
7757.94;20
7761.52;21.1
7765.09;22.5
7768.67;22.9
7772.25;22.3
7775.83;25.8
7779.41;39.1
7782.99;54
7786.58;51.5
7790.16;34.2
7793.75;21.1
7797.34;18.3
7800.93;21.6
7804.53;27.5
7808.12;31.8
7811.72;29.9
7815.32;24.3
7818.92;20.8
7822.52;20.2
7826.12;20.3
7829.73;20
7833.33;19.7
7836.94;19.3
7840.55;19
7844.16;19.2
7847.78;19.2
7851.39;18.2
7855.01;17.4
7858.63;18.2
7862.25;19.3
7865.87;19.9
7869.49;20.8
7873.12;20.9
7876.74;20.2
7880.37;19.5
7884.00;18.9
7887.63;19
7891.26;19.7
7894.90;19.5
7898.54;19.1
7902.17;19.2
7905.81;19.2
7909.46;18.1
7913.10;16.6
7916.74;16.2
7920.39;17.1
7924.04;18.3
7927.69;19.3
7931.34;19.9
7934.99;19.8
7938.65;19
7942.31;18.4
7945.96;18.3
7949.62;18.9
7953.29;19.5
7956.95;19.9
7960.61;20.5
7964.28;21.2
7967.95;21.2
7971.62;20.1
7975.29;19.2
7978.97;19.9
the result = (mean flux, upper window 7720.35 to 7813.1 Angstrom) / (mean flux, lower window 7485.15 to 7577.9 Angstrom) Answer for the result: 1.31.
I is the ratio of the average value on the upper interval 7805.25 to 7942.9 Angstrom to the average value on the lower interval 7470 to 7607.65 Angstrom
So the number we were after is 1.03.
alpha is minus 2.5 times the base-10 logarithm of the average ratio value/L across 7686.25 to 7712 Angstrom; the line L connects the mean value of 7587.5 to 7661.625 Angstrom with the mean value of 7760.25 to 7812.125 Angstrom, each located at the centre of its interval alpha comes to 0.30 mag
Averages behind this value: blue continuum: 19.5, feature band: 18.4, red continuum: 29.7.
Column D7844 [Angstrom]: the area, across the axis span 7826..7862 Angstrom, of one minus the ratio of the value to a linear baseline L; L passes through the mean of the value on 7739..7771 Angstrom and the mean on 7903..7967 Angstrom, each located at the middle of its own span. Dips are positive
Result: 1.0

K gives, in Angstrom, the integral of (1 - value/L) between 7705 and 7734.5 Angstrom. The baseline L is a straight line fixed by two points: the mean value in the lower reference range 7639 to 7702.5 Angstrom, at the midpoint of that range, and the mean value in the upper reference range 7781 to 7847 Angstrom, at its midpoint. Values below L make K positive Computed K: 4.6 Angstrom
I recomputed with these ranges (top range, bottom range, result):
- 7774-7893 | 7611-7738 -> 1.24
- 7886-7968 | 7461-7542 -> 0.98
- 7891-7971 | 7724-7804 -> 0.77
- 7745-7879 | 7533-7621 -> 1.23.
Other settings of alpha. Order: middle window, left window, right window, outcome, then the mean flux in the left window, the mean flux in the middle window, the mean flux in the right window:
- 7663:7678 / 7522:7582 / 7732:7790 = 0.175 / 19.3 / 19.7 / 26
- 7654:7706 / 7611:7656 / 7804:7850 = 0.071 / 20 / 19.2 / 22.2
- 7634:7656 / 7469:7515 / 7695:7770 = -0.095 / 19.5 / 21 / 19.1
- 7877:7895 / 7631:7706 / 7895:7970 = -0.014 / 19.8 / 19.4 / 19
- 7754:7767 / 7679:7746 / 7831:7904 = -0.105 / 18.8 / 20.9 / 19.3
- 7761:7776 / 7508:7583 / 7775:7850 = 0.114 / 19.3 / 22.8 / 26.5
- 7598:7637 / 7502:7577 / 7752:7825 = 0.145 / 19.3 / 19.1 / 27.3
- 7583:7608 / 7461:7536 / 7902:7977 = 0.006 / 19.3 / 19.1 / 19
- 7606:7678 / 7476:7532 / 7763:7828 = 0.187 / 19.2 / 19.7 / 28.2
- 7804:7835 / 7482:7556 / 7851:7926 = -0.246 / 19.1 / 23.7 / 18.8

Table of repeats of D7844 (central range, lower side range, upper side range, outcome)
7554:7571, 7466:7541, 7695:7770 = -0.7 Angstrom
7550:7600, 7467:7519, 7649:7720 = -0.6 Angstrom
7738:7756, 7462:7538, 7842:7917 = 0.2 Angstrom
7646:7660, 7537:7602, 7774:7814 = 2.5 Angstrom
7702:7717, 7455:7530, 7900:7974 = 1.0 Angstrom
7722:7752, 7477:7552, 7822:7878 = 0.8 Angstrom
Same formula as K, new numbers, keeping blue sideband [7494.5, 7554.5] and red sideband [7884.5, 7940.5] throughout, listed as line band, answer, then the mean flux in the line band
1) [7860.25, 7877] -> -1.3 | 20.2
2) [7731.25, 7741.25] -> 0.1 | 18.8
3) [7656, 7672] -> -0.3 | 19.4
